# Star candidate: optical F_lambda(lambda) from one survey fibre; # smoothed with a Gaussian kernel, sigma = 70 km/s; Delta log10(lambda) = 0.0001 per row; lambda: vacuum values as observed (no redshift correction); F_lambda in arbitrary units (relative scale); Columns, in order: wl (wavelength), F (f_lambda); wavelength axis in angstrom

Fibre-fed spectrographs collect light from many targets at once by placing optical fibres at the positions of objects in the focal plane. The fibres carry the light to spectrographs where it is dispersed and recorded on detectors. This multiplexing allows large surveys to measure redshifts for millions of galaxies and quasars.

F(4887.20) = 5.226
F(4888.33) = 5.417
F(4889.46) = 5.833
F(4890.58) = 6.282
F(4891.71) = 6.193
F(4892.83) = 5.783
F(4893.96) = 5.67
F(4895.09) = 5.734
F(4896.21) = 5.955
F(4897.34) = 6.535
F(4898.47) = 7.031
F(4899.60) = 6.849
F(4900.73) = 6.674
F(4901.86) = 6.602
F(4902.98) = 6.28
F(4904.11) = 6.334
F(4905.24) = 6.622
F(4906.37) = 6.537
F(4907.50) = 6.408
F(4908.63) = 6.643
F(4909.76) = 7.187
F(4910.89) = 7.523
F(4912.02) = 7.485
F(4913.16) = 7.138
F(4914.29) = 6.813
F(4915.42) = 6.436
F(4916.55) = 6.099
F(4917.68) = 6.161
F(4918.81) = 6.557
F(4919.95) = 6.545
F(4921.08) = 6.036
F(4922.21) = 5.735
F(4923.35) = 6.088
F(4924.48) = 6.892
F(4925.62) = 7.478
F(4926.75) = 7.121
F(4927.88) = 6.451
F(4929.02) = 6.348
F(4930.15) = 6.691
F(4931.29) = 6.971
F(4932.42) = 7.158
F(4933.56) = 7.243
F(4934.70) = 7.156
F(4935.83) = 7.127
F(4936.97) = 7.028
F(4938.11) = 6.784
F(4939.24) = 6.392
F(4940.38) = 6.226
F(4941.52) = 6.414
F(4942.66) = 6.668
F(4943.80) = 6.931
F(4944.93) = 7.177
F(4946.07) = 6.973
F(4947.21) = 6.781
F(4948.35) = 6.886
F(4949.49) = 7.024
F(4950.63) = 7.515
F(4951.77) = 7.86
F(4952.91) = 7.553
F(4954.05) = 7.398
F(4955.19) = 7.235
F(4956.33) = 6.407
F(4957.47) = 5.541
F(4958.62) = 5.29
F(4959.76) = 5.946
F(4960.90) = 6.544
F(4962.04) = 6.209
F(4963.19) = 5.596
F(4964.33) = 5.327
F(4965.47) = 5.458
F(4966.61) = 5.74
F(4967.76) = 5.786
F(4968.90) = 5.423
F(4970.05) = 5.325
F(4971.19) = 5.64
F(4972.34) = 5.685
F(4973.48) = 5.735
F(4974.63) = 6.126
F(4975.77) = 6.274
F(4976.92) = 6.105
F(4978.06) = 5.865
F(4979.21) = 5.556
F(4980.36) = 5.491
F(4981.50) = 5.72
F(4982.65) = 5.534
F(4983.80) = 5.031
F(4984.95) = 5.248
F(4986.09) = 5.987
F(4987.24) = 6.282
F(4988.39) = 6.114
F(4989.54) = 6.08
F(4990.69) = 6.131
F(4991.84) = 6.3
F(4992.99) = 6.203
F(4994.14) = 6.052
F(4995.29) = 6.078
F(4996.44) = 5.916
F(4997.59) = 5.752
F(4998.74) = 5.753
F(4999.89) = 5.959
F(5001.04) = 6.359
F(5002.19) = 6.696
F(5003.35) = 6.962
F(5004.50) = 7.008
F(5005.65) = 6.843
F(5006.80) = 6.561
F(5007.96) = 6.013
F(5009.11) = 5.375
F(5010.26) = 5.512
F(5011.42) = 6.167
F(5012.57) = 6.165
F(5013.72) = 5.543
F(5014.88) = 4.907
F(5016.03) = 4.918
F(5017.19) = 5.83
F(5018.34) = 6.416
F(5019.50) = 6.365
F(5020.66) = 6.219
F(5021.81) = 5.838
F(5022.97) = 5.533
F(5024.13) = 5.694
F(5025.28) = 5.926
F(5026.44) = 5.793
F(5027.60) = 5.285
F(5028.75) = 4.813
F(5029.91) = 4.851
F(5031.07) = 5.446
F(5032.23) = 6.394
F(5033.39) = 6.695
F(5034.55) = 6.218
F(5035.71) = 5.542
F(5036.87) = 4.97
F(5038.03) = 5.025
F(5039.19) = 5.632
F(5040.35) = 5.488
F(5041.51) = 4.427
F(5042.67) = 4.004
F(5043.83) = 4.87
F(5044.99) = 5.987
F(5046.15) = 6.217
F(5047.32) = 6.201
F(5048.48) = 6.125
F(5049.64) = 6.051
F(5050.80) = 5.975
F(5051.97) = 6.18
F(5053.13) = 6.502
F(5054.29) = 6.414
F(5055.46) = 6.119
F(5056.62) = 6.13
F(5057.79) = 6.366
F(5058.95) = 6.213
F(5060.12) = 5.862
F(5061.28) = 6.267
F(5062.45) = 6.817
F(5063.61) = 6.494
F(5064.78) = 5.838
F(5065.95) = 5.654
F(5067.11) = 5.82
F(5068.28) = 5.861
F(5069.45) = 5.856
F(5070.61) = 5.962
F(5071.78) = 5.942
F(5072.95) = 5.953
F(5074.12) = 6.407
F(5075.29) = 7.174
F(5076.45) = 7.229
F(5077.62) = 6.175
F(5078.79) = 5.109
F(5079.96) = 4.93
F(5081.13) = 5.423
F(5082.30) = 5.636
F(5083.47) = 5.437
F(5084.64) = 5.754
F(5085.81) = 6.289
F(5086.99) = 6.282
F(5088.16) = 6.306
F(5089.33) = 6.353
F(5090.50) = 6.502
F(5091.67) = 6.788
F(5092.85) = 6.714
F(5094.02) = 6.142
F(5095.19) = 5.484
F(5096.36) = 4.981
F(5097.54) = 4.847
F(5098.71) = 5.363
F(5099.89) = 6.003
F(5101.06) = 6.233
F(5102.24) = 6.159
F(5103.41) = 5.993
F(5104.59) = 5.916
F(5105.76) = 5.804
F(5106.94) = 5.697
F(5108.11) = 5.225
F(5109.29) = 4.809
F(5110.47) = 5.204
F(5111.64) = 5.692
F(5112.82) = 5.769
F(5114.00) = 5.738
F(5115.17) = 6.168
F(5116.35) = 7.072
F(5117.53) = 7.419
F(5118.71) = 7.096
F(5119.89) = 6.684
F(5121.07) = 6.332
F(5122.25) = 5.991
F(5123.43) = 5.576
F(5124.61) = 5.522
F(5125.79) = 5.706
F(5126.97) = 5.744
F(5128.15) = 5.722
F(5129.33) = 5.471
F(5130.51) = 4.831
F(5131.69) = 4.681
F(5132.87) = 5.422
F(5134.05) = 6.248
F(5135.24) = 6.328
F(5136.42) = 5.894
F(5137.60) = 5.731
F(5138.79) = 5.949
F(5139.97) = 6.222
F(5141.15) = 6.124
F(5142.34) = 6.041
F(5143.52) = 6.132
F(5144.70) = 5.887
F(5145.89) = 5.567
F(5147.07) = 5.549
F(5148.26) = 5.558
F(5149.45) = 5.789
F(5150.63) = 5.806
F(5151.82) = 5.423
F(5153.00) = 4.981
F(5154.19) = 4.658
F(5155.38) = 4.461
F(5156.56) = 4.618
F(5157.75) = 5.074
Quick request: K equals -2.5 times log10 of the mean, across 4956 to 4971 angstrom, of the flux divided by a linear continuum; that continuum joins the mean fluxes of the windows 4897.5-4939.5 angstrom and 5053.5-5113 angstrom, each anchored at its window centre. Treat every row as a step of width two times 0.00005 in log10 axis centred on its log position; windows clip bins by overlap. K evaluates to 0.14 mag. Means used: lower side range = 6.72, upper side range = 5.95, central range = 5.72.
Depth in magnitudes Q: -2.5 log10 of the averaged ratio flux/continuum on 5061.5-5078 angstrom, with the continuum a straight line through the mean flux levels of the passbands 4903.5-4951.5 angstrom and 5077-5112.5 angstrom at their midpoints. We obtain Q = -0.05 mag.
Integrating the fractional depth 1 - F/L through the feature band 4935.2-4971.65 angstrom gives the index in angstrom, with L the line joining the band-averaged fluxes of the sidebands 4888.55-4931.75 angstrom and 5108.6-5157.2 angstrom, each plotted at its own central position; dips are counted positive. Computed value -0.5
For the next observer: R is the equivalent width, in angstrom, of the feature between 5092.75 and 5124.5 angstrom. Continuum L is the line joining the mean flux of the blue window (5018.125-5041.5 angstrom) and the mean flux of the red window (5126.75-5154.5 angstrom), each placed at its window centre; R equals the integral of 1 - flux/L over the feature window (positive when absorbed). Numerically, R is -1.4 angstrom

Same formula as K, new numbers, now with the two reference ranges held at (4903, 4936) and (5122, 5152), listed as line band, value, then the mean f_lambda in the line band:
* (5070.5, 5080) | -0.03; 6.17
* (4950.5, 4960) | -0.03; 6.74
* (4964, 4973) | 0.17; 5.56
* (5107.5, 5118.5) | -0.02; 5.94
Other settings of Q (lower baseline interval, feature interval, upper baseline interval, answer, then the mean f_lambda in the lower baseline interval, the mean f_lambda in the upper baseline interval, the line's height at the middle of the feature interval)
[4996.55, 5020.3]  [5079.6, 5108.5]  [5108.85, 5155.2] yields 0.00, 6.05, 5.8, 5.88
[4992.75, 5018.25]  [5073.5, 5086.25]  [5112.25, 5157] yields -0.01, 6.03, 5.79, 5.89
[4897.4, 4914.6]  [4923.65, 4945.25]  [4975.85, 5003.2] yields -0.05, 6.8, 5.94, 6.51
